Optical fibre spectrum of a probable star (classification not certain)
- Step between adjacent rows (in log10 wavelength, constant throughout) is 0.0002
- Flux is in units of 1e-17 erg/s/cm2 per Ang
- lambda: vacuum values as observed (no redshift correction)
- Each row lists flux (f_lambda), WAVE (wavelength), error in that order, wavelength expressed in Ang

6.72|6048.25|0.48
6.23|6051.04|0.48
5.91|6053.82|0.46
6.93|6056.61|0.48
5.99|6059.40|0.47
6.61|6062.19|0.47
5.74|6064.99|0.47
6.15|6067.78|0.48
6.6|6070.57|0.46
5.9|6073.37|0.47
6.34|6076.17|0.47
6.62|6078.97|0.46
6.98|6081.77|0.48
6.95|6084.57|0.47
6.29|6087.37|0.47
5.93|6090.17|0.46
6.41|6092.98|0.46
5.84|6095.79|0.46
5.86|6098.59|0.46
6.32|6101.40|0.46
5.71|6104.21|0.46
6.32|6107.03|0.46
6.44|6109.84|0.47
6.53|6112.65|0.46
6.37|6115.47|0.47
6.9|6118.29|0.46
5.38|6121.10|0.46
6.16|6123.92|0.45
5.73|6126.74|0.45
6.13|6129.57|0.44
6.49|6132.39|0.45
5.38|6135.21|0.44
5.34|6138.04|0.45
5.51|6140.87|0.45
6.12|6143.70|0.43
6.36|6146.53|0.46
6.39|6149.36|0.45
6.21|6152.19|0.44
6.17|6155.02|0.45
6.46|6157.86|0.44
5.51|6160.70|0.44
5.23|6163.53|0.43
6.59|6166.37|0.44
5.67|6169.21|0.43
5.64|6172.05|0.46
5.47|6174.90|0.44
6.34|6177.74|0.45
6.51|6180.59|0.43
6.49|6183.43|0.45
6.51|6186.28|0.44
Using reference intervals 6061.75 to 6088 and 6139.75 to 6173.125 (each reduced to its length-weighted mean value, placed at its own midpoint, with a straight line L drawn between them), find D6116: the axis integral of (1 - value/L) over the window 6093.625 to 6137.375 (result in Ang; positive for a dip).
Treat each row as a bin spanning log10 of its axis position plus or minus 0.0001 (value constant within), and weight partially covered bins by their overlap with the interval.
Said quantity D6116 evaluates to 0.8 Ang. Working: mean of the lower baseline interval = 6.41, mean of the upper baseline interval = 6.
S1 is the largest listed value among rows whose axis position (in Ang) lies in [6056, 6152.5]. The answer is 6.98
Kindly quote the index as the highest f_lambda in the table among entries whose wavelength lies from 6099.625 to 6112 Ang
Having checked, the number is 6.44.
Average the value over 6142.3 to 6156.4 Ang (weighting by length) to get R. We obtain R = 6.25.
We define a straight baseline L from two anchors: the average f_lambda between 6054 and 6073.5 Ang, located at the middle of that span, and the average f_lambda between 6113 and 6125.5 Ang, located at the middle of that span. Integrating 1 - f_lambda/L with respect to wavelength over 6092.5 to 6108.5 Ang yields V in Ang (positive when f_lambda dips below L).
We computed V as 0.47 Ang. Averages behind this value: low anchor 6.27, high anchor 6.22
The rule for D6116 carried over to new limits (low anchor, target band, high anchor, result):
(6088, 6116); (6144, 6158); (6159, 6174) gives -1.1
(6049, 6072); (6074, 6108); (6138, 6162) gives -0.5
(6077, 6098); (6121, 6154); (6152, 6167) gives 0.8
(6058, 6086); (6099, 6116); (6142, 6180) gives 0.0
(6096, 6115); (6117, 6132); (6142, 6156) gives 0.3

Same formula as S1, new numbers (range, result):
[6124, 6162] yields 6.49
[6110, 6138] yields 6.9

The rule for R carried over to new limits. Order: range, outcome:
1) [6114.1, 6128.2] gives 6.11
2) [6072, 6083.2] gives 6.46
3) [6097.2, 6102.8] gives 6.09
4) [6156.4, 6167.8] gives 5.95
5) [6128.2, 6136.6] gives 6.01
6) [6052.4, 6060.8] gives 6.28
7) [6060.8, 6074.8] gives 6.2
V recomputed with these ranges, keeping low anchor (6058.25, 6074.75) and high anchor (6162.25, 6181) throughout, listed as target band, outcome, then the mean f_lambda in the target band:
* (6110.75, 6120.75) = -0.7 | 6.47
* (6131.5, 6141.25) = 0.5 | 5.65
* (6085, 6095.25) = -0.2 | 6.25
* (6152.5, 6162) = -0.2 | 6.07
